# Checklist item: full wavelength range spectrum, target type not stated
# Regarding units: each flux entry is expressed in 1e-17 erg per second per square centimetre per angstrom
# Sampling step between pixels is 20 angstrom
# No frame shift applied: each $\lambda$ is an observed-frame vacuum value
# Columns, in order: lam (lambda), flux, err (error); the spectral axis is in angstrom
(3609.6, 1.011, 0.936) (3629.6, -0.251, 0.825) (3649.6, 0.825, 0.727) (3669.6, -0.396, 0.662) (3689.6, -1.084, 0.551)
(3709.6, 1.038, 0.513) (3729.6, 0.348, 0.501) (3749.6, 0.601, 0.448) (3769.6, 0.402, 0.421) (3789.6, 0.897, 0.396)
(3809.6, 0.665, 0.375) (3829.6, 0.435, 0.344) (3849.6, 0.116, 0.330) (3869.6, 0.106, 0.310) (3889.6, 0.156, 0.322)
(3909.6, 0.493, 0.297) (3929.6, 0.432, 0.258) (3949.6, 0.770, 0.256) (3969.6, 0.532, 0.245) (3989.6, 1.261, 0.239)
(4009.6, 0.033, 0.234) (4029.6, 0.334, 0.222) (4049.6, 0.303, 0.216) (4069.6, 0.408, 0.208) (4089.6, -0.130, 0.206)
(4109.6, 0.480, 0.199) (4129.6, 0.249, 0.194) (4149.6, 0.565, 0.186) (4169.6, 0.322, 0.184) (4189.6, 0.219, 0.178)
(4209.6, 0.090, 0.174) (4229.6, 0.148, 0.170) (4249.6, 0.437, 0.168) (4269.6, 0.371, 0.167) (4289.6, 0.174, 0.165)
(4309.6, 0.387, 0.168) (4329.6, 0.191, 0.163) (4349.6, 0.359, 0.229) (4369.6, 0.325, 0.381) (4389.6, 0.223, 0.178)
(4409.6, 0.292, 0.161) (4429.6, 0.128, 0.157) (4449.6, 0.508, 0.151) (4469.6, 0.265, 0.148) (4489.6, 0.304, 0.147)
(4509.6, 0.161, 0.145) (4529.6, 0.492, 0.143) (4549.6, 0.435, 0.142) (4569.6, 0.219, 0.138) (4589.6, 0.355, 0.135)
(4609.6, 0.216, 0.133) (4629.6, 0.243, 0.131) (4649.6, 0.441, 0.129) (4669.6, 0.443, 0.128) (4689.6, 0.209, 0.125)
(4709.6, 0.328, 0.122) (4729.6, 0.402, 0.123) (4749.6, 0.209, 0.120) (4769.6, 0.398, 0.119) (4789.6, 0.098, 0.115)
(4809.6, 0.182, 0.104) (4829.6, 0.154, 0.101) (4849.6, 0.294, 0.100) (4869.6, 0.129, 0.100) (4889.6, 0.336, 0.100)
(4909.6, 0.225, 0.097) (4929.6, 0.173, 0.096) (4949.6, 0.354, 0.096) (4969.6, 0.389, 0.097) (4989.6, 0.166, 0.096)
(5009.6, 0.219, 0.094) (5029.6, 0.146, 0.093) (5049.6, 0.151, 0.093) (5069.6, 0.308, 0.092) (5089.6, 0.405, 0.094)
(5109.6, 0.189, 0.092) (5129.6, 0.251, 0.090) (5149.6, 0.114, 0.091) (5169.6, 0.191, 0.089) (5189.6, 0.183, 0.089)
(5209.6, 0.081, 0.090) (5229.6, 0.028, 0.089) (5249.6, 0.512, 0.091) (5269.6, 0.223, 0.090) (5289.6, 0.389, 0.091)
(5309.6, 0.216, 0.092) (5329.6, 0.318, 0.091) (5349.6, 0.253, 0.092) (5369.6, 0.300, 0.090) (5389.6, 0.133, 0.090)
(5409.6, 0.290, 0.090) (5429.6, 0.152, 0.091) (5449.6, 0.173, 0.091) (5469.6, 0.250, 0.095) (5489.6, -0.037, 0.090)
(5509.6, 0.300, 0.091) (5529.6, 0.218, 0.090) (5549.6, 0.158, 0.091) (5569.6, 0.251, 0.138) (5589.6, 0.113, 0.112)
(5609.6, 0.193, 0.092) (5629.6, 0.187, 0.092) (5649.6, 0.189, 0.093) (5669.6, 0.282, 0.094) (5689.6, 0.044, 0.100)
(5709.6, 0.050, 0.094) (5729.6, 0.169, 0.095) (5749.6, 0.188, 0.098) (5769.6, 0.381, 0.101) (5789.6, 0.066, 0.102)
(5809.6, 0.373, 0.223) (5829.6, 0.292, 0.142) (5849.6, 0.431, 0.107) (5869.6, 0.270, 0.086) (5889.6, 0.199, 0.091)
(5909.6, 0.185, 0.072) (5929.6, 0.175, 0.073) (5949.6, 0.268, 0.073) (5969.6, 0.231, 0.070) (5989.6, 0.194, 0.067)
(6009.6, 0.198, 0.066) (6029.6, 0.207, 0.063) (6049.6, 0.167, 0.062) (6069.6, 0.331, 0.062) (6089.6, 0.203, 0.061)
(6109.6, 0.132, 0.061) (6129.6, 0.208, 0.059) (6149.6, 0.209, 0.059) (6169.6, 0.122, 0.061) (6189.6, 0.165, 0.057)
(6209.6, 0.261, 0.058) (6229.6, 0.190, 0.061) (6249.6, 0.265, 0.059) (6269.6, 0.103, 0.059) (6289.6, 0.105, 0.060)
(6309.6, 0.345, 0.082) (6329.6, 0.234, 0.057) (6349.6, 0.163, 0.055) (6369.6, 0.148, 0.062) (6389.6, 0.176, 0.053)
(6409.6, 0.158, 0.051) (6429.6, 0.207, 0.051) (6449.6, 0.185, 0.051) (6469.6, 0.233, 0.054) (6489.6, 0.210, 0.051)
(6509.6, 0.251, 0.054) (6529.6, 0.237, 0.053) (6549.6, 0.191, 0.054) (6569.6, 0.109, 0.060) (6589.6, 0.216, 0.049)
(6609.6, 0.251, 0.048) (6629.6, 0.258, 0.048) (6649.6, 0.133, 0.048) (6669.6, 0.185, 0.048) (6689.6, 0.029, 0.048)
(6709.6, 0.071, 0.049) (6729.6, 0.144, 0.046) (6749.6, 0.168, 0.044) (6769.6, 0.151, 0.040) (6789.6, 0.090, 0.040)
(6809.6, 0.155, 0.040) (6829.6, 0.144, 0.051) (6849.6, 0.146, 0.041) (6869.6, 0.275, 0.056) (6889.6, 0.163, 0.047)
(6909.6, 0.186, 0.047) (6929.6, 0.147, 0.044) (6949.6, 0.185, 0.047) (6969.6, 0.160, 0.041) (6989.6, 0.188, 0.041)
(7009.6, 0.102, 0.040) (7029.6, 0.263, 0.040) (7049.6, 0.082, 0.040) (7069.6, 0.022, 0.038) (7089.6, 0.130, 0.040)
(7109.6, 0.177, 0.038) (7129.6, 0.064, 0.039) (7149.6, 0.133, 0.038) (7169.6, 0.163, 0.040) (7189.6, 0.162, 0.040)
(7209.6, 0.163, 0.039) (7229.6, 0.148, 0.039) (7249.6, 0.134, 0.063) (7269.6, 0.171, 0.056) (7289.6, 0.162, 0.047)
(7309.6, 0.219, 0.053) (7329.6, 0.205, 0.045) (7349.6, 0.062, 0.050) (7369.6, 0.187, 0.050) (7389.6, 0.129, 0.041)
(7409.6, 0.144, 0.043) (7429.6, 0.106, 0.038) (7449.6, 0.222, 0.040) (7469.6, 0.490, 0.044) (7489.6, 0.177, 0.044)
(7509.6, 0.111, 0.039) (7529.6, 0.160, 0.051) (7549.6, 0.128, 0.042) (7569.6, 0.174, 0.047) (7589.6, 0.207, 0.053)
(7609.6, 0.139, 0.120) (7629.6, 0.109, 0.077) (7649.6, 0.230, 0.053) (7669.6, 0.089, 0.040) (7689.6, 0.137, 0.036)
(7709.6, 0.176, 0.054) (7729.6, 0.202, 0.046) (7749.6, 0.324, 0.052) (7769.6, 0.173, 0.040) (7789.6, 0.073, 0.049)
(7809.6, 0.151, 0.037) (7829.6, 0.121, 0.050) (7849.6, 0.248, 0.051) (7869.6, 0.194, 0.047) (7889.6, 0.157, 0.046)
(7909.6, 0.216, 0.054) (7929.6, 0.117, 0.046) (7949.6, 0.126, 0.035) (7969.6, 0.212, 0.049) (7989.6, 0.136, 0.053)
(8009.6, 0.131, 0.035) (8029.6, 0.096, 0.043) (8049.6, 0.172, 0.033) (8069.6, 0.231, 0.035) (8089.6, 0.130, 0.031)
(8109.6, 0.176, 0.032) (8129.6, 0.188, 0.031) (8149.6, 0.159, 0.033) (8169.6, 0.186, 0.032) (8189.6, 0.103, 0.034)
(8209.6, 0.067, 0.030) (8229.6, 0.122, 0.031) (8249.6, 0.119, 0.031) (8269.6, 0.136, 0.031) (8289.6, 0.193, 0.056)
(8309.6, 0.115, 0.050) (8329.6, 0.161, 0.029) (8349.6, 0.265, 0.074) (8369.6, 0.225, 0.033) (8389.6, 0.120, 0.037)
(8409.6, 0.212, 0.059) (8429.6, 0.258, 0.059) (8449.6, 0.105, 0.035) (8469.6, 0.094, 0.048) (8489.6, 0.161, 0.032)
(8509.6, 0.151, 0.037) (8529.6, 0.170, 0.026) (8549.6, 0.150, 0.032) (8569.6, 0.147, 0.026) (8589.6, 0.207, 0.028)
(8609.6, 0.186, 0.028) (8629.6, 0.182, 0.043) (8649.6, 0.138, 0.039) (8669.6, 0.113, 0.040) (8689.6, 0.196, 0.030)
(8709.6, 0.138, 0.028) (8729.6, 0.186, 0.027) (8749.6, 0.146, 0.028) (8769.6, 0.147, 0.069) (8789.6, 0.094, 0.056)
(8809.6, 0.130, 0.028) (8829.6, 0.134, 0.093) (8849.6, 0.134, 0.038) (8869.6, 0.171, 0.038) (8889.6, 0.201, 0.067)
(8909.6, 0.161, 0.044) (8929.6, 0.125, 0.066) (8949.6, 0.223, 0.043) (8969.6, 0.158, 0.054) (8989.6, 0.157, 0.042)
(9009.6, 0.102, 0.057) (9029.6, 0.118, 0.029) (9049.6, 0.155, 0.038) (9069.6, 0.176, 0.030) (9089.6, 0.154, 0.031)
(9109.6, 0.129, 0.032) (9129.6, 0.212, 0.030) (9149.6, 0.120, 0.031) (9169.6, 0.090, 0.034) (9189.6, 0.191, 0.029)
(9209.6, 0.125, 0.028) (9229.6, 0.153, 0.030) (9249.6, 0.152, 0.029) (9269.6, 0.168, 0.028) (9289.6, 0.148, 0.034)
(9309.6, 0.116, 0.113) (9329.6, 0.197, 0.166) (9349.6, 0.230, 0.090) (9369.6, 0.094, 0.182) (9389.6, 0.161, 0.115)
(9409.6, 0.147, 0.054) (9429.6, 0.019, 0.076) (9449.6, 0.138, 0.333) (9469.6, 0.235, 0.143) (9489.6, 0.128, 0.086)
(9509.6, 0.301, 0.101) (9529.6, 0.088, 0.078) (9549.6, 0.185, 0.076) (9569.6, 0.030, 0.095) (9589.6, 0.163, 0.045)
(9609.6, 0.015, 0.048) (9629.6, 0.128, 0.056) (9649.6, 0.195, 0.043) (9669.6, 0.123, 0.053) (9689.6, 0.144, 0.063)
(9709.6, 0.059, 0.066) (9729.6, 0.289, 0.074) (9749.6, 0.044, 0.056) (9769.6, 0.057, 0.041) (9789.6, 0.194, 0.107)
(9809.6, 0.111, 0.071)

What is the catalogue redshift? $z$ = 1.00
